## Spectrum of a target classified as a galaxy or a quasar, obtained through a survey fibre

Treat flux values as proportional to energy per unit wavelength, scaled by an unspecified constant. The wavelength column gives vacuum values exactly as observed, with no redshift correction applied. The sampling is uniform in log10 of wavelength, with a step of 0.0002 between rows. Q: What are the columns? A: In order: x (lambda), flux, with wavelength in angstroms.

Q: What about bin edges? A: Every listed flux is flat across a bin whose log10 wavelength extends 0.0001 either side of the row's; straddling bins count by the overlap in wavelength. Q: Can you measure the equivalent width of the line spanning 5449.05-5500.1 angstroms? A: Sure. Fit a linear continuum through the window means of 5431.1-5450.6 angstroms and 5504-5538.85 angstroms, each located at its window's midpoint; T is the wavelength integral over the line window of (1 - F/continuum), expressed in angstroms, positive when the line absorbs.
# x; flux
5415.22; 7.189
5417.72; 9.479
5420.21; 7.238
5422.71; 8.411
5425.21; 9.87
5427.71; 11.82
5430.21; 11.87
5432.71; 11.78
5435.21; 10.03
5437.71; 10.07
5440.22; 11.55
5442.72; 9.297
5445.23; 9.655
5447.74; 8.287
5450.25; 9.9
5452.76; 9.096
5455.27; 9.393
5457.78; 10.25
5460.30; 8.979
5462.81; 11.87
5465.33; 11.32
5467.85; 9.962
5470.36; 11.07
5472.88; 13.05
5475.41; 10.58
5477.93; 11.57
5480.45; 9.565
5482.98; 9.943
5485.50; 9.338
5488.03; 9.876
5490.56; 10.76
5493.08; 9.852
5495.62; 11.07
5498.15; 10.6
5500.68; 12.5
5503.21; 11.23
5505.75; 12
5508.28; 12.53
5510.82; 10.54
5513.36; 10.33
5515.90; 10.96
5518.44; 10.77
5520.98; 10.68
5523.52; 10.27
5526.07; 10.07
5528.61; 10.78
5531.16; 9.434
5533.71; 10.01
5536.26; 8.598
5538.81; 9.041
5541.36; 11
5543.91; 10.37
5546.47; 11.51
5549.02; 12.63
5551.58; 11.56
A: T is -0.80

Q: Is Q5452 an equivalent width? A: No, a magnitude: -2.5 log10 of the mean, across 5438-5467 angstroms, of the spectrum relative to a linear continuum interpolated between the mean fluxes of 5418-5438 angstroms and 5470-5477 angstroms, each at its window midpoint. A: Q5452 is 0.10 mag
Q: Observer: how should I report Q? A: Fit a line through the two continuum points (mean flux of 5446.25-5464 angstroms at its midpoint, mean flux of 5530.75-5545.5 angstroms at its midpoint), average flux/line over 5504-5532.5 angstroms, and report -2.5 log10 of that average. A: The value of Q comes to -0.11 mag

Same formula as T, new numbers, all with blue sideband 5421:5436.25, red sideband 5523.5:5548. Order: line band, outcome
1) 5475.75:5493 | 0.2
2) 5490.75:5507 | -1.4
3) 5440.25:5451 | 1.0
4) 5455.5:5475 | -0.8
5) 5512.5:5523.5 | -0.5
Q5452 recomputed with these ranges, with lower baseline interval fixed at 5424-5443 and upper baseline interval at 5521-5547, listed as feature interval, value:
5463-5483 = -0.04 mag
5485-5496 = 0.03 mag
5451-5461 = 0.13 mag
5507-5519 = -0.08 mag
